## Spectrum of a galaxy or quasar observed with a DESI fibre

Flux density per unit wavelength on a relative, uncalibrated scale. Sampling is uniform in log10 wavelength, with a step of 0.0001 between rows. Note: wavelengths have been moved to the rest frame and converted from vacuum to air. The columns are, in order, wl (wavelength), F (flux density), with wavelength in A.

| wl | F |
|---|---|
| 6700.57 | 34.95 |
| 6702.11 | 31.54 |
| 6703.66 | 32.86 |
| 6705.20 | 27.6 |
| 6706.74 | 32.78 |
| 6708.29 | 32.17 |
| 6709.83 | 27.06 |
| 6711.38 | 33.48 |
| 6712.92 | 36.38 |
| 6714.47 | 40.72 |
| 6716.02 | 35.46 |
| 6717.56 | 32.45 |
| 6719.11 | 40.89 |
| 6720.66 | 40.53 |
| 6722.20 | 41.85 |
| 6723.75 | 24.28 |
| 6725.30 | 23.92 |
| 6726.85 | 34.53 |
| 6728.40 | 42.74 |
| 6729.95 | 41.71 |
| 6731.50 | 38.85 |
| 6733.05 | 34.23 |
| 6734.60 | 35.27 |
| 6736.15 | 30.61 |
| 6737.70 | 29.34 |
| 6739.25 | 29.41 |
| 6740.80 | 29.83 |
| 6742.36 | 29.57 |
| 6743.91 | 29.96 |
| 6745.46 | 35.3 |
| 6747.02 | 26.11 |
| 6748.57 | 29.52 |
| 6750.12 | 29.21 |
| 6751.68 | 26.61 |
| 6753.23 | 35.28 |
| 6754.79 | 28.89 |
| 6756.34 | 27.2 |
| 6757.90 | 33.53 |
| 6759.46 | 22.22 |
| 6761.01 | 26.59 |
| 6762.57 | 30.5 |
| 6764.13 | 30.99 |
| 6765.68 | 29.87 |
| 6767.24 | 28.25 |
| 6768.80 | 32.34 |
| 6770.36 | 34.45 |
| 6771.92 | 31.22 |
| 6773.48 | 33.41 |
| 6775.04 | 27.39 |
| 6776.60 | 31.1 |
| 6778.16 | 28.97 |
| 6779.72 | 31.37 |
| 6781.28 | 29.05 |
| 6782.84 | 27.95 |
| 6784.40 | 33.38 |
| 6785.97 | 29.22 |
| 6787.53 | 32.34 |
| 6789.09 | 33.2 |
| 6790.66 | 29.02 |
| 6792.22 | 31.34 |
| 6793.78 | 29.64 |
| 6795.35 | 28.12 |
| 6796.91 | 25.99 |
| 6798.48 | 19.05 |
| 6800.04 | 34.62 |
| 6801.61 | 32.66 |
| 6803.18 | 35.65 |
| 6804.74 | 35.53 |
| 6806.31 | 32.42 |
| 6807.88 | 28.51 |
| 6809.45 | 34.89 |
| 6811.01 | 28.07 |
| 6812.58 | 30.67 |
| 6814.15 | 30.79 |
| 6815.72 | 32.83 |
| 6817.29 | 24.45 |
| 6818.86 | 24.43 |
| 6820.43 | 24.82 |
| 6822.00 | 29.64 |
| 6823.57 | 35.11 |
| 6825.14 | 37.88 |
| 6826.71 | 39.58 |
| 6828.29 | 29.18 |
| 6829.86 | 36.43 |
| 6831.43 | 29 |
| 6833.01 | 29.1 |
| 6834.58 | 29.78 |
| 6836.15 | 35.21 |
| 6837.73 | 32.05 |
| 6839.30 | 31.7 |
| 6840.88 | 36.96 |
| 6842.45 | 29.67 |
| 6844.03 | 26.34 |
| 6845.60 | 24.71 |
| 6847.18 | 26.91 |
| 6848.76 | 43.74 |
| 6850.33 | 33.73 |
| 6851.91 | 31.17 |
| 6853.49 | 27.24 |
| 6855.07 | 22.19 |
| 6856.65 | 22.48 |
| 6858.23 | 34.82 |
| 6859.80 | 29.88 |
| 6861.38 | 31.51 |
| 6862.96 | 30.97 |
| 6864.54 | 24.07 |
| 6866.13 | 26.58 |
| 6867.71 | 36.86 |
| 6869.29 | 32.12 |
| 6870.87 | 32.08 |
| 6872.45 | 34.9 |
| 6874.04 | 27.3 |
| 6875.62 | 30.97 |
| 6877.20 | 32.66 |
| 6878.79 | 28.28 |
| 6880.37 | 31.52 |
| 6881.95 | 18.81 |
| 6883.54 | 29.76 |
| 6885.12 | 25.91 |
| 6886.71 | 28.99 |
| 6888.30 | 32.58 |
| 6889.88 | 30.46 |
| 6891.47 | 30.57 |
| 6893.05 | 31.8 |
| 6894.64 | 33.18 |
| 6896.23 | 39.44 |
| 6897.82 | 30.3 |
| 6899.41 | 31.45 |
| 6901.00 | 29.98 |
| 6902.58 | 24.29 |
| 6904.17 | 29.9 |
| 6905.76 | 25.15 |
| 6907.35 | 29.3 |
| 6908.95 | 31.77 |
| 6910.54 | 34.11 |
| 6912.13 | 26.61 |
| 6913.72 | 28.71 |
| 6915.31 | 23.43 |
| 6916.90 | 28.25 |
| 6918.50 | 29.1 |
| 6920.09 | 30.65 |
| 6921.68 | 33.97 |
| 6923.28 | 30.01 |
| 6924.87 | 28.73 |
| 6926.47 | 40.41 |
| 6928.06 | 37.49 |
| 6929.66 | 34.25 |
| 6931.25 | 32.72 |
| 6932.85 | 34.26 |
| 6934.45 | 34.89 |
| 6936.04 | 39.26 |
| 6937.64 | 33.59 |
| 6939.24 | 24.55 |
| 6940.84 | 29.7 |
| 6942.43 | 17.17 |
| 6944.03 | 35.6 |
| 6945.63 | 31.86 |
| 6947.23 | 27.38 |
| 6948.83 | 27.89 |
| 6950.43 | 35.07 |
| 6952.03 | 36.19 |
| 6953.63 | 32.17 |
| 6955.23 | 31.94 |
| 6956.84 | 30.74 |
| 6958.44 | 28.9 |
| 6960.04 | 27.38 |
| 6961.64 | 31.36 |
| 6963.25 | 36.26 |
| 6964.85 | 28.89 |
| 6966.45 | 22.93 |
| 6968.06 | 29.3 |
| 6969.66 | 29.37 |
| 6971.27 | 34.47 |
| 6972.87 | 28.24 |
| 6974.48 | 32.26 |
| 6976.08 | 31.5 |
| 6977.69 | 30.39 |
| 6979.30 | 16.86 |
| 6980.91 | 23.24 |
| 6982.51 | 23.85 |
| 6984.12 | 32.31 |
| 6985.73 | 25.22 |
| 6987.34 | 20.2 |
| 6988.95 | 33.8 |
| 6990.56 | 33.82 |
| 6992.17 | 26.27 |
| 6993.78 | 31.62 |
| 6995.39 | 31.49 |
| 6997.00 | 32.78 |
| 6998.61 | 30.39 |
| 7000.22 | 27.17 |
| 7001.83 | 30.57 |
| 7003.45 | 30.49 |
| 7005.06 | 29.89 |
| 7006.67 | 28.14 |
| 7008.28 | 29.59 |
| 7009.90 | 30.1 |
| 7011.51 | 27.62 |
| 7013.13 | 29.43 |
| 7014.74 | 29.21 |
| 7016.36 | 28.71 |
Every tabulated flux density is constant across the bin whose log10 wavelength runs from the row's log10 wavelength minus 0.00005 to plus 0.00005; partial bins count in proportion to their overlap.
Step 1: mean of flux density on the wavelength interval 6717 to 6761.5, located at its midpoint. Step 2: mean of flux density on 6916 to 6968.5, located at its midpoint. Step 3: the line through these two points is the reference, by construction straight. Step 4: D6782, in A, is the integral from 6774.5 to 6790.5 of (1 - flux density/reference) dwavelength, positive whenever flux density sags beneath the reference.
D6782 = 0.8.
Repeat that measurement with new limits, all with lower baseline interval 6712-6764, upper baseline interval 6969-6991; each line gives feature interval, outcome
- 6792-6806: 0.5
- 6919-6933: -2.1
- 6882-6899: -0.6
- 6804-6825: 0.5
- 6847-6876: -0.3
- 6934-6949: -0.7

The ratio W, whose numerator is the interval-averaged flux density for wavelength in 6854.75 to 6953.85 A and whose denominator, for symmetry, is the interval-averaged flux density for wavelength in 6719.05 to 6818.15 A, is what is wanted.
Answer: 0.98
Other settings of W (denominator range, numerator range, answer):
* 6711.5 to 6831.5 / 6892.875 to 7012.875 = 0.96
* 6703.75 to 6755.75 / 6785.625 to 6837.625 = 0.94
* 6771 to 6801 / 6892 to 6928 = 1.03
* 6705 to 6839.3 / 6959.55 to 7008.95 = 0.92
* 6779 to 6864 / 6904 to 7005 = 0.98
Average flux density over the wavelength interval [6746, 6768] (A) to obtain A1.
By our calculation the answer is 29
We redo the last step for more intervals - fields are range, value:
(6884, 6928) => 30.5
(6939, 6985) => 29.3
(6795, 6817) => 30.6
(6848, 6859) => 30.7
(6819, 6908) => 30.5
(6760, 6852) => 30.9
